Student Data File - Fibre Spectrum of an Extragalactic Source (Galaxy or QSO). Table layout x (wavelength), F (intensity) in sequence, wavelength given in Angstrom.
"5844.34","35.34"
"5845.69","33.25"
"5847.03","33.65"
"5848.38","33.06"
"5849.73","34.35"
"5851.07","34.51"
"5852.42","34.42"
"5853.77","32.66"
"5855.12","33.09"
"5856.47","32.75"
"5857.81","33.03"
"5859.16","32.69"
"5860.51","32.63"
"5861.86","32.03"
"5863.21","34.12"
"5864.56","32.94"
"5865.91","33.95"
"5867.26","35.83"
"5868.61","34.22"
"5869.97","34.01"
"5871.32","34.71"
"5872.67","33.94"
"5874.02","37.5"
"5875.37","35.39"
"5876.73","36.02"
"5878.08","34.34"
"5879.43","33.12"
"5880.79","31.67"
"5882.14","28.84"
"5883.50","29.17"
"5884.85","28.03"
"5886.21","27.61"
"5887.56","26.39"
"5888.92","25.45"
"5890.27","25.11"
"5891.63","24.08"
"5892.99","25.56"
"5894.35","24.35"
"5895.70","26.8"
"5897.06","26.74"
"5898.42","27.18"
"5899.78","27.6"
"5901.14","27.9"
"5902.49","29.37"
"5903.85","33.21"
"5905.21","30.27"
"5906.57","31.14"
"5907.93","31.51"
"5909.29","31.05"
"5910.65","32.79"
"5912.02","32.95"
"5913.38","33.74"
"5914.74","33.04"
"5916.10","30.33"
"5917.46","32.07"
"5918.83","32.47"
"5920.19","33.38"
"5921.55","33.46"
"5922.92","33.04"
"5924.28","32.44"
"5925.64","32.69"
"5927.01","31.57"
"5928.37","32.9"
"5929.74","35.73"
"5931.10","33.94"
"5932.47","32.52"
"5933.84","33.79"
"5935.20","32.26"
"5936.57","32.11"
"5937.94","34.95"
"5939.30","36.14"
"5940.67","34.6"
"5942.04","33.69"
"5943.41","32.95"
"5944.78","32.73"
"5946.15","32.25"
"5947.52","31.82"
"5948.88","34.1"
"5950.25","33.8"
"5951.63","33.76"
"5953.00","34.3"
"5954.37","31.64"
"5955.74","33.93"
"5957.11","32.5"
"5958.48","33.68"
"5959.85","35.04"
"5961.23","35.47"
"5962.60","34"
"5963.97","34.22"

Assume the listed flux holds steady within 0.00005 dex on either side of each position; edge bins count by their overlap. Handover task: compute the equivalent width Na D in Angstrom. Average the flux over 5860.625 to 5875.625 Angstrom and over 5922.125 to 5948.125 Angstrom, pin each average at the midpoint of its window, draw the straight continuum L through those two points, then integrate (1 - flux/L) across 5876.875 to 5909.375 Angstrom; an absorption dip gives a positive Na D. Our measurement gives 5.03 Angstrom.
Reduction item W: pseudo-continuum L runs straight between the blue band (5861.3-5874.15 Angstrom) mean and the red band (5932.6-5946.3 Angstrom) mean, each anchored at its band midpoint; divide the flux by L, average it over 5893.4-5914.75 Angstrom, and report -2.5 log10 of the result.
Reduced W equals 0.138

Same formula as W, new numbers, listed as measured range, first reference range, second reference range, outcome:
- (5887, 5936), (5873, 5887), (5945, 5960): 0.07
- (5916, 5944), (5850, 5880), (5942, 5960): 0.01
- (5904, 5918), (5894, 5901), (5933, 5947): -0.11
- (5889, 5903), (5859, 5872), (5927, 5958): 0.26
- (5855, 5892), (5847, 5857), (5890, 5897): -0.09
